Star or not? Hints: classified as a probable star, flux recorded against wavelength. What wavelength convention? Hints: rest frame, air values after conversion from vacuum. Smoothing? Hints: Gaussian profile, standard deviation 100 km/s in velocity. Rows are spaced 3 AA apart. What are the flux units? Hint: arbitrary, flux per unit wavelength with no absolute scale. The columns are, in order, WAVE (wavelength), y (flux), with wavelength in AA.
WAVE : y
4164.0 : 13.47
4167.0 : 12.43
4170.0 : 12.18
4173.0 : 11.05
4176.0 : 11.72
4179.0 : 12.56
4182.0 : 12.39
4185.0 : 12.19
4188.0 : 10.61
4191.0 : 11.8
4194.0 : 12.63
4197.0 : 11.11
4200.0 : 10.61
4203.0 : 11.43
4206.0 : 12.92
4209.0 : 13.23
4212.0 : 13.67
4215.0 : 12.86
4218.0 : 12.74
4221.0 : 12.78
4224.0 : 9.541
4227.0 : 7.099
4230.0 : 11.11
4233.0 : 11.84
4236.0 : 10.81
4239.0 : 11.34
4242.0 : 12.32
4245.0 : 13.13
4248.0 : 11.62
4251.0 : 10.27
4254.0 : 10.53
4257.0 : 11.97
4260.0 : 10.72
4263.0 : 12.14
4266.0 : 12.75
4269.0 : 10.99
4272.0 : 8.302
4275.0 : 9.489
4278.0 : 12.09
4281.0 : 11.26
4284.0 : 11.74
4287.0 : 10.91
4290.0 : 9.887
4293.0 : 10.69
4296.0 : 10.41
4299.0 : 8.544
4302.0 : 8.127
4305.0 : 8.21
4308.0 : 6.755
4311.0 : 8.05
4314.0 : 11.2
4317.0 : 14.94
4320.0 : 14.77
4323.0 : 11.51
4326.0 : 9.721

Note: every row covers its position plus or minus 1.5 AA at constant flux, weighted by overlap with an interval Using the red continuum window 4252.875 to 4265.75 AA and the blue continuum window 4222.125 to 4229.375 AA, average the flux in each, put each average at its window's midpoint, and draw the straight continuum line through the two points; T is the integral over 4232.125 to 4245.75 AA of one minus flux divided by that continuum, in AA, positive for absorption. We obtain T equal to -2.6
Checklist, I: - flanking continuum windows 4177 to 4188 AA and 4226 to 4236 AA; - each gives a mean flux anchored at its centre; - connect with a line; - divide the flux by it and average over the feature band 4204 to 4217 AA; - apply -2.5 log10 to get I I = -0.18 mag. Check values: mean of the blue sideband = 12.1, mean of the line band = 13.1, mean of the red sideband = 10.3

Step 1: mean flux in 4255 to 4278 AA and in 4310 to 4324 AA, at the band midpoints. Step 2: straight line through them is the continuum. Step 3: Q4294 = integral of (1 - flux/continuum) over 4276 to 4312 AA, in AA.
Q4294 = 5.8 AA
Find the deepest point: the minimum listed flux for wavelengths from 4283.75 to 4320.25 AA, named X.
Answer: 6.755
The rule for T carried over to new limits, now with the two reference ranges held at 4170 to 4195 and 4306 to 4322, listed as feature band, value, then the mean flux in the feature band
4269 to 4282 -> 1.1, 10.3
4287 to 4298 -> 0.9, 10.3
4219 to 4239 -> 1.6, 10.6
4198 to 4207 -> 0.1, 11.6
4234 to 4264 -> 0.0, 11.5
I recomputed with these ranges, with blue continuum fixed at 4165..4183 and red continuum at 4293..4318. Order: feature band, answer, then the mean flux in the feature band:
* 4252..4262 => -0.065 mag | 11.1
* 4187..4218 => -0.058 mag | 12.1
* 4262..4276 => -0.053 mag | 10.7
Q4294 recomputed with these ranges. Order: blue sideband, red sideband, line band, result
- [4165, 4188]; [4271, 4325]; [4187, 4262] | -1.2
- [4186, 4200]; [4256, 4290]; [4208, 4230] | -0.6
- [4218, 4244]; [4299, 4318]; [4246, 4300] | -4.0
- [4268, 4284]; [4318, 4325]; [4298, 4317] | 5.1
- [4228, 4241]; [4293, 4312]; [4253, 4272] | -2.3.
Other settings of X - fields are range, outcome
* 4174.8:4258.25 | 7.099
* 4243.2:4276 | 8.302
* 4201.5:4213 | 11.43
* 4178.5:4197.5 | 10.61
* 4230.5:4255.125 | 10.27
